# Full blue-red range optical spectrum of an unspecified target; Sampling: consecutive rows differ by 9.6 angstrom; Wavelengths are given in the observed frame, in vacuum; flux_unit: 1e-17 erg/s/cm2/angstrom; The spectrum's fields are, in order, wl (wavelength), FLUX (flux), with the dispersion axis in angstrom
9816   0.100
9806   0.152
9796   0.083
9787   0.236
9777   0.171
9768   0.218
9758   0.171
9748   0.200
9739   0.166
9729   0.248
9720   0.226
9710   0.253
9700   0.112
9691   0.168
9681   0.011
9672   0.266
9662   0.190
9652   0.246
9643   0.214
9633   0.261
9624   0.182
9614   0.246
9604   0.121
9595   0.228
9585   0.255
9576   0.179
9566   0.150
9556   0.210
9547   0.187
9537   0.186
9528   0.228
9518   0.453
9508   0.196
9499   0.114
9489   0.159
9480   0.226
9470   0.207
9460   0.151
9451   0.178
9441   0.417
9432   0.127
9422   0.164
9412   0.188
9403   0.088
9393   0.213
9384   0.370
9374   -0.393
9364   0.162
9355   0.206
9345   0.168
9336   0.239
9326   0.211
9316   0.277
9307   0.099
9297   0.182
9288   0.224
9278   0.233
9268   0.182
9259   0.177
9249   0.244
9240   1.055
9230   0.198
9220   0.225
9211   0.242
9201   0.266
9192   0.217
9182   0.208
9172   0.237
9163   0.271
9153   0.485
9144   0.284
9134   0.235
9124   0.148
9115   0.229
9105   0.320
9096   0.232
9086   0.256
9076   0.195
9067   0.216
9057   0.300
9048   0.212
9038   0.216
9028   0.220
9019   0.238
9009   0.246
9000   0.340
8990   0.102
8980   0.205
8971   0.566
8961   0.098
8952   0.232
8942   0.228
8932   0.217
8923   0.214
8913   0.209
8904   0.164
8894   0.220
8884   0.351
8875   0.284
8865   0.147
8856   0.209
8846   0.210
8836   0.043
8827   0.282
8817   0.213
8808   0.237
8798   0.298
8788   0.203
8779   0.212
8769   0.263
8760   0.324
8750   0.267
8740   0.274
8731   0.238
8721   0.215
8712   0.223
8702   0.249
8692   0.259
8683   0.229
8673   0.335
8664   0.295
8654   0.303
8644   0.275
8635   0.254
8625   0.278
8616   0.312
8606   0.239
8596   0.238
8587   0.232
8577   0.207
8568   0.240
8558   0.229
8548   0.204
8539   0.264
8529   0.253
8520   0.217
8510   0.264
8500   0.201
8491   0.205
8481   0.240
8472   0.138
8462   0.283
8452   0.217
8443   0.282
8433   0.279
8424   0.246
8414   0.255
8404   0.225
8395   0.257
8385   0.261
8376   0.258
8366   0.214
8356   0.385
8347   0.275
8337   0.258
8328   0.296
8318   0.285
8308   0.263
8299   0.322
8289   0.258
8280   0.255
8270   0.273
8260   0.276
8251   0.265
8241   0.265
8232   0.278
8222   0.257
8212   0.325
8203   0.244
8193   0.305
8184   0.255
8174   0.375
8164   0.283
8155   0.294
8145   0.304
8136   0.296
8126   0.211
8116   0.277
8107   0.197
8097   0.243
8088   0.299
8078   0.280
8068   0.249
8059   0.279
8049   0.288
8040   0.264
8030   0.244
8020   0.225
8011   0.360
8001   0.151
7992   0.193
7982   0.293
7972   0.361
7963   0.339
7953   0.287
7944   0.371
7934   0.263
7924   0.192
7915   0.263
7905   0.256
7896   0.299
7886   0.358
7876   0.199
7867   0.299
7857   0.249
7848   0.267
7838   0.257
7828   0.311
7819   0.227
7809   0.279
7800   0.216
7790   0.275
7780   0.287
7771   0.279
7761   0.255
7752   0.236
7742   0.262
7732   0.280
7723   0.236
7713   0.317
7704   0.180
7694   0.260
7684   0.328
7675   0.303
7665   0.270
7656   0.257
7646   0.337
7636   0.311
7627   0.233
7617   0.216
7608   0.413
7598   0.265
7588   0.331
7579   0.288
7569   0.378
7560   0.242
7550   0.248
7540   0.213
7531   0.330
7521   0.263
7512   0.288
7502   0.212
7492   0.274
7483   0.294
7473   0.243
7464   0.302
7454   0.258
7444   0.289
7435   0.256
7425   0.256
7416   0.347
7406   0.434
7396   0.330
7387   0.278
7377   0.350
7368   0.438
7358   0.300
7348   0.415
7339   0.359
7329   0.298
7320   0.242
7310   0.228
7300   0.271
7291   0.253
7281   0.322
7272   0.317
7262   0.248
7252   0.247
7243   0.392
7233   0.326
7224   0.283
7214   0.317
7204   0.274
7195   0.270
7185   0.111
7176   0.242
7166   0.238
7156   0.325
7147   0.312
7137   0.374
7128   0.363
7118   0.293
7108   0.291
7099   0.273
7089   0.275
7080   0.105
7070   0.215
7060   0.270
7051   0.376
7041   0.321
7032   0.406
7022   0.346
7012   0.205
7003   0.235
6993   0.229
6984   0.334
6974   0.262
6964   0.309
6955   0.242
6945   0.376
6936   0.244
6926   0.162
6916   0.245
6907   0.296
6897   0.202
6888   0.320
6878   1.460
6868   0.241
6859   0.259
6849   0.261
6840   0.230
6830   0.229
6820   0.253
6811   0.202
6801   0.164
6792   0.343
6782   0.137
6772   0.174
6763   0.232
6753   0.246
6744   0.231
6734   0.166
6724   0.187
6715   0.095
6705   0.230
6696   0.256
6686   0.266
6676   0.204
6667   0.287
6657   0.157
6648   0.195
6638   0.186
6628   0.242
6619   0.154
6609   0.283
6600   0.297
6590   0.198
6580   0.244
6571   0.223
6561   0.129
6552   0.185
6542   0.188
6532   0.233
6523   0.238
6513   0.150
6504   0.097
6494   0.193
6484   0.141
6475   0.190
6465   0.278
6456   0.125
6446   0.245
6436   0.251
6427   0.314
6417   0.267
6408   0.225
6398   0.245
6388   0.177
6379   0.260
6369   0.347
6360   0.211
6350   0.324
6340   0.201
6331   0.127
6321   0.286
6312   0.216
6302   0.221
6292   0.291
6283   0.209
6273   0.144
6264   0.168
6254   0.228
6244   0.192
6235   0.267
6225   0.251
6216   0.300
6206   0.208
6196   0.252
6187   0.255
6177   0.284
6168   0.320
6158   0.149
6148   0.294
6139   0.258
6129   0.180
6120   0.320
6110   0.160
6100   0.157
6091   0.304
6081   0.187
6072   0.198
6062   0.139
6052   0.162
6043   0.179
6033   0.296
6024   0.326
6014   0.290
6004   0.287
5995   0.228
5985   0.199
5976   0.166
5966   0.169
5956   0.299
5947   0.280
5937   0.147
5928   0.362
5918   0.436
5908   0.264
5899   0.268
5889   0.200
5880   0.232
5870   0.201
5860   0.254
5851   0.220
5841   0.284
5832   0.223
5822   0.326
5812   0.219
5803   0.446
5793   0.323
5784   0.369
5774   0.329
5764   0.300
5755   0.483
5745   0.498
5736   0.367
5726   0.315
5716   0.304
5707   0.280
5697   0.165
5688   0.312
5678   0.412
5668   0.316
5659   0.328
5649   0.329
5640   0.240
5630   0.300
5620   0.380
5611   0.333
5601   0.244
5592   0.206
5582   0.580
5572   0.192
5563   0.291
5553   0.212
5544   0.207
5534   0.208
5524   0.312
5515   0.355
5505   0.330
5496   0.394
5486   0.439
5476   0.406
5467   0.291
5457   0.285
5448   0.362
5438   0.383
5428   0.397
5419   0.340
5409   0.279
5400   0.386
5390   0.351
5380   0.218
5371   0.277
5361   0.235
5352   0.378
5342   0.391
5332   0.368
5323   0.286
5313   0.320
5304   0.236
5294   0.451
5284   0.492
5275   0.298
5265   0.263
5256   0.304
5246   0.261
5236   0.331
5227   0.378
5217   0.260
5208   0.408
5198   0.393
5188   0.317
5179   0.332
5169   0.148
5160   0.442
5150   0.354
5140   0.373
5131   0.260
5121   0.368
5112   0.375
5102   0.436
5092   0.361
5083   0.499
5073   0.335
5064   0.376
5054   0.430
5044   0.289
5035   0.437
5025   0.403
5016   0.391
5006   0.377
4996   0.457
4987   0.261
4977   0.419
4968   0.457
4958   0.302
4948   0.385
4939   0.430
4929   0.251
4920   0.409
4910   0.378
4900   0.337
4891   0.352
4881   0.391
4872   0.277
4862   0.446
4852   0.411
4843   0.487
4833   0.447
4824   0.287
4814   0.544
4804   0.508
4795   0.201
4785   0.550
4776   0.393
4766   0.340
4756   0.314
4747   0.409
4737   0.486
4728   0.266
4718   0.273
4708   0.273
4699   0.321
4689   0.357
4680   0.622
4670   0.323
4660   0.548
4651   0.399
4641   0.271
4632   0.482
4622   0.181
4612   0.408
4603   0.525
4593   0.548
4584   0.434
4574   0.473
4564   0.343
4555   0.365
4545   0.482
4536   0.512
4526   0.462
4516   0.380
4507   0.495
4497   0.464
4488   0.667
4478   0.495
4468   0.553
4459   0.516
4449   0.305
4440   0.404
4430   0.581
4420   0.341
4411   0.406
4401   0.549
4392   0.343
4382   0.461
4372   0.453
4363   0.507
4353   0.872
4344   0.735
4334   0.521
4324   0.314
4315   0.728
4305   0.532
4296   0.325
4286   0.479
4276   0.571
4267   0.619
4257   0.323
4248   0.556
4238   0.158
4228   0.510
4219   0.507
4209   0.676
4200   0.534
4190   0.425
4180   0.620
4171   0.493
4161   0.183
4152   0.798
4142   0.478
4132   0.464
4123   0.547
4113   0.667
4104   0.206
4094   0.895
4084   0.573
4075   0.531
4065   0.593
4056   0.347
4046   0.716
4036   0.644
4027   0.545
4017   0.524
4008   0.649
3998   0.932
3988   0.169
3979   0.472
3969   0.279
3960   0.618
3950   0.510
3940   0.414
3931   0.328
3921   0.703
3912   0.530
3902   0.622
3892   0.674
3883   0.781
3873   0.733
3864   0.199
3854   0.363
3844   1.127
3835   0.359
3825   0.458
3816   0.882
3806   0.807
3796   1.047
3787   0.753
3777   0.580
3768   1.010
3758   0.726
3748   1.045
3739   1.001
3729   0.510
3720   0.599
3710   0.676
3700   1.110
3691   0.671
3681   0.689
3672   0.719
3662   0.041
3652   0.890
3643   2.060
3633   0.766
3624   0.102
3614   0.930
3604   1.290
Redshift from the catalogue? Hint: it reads 0.845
